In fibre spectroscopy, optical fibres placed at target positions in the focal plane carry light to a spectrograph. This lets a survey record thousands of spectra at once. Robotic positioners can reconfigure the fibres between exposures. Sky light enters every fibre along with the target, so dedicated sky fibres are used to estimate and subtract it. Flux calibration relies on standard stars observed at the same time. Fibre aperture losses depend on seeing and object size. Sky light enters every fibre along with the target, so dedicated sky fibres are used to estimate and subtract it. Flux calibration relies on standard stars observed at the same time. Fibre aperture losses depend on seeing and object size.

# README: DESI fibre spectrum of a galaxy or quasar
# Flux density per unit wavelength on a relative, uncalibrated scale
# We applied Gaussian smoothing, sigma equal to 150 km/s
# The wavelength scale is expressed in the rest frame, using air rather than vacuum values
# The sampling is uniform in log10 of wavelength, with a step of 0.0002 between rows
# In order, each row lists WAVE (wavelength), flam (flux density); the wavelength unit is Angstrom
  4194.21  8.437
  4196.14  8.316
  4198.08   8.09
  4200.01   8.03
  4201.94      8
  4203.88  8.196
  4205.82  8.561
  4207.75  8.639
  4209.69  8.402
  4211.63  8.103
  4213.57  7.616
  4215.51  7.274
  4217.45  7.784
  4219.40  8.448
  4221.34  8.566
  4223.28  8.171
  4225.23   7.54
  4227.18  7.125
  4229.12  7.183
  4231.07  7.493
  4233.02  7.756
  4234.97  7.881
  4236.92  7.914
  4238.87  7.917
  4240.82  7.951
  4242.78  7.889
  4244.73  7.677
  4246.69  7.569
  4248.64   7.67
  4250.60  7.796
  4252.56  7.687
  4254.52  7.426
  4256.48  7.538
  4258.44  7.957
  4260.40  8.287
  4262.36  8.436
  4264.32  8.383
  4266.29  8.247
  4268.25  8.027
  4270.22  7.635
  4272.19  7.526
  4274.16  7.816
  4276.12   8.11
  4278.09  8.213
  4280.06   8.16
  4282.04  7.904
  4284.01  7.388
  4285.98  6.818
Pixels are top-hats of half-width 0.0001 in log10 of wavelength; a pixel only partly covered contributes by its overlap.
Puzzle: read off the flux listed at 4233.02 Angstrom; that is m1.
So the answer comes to 7.756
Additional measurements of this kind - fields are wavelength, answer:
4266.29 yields 8.247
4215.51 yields 7.274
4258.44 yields 7.957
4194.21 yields 8.437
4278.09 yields 8.213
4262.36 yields 8.436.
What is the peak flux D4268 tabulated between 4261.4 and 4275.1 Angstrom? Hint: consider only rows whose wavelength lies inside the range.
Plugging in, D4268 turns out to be 8.436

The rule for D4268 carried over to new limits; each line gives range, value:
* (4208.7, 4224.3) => 8.566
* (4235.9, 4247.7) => 7.951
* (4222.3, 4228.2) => 8.171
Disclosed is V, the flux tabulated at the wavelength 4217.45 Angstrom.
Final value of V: 7.784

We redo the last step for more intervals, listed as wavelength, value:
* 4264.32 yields 8.383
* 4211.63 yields 8.103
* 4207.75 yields 8.639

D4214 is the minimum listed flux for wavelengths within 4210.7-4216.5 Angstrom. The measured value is 7.274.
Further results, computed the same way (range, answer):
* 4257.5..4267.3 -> 7.957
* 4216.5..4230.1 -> 7.125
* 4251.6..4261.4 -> 7.426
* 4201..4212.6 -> 8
